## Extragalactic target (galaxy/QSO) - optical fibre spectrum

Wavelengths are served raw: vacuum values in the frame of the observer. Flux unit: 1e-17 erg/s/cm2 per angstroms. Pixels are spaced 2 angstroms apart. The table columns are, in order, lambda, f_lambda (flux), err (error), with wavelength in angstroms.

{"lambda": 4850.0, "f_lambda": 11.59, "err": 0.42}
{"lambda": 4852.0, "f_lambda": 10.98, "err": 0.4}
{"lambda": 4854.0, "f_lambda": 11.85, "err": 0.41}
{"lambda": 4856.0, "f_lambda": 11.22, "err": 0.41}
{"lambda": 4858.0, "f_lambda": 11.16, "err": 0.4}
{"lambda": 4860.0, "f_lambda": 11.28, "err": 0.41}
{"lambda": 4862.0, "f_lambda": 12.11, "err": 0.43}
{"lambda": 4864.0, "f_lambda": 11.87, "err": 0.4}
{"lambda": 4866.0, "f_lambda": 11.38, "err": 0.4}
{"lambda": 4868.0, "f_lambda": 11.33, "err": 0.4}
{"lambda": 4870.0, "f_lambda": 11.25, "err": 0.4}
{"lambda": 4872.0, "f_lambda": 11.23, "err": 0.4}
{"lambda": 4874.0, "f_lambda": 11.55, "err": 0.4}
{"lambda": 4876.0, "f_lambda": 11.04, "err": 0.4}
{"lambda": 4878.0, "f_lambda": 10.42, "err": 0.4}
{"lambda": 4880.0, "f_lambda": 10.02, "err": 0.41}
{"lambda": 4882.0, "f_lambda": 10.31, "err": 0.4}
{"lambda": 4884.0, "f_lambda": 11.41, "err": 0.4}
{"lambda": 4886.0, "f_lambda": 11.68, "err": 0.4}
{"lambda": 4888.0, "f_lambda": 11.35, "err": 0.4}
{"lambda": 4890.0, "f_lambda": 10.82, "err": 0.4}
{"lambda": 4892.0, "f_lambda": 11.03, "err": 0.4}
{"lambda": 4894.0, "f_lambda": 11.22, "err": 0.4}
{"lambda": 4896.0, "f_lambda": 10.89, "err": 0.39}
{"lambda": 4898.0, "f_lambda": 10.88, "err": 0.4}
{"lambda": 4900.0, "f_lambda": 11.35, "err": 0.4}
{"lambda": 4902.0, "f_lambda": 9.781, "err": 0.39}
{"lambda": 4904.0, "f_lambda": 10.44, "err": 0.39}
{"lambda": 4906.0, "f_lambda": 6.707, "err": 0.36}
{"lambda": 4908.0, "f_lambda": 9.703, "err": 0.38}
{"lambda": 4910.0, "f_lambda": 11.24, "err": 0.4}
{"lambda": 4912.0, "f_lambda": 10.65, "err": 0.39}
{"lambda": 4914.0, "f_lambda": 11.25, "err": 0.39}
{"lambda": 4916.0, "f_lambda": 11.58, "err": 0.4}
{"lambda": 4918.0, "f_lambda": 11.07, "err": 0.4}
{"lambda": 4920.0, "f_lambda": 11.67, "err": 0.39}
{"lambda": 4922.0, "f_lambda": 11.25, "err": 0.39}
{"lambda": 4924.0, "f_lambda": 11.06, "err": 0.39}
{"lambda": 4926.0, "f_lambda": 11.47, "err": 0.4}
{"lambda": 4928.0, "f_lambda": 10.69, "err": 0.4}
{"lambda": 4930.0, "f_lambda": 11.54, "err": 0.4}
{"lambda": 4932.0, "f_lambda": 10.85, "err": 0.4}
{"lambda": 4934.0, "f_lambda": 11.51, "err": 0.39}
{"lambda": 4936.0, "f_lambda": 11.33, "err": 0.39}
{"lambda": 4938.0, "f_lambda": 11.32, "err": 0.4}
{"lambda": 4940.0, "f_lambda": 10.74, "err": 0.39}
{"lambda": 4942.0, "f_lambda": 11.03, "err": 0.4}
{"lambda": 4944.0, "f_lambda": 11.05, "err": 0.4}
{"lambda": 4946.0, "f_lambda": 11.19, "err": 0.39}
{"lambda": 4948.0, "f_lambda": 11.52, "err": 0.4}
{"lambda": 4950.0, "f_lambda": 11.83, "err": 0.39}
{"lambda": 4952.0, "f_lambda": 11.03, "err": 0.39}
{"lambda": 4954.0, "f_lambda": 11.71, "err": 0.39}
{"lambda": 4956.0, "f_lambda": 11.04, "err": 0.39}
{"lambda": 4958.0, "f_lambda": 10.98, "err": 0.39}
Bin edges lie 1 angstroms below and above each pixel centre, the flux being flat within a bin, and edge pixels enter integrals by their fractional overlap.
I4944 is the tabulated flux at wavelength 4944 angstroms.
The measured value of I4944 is 11.05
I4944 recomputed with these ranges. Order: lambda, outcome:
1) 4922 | 11.25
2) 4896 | 10.89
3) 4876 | 11.04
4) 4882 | 10.31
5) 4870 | 11.25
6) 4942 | 11.03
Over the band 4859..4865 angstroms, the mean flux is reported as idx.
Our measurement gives 11.8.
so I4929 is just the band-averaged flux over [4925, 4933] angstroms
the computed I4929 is 11.1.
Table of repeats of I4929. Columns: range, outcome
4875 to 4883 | 10.4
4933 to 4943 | 11.2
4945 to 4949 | 11.4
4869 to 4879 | 11.1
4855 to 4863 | 11.4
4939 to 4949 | 11.1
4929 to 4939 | 11.3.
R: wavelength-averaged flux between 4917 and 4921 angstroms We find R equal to 11.4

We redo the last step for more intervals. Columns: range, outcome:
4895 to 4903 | 10.7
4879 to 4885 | 10.6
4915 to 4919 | 11.3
